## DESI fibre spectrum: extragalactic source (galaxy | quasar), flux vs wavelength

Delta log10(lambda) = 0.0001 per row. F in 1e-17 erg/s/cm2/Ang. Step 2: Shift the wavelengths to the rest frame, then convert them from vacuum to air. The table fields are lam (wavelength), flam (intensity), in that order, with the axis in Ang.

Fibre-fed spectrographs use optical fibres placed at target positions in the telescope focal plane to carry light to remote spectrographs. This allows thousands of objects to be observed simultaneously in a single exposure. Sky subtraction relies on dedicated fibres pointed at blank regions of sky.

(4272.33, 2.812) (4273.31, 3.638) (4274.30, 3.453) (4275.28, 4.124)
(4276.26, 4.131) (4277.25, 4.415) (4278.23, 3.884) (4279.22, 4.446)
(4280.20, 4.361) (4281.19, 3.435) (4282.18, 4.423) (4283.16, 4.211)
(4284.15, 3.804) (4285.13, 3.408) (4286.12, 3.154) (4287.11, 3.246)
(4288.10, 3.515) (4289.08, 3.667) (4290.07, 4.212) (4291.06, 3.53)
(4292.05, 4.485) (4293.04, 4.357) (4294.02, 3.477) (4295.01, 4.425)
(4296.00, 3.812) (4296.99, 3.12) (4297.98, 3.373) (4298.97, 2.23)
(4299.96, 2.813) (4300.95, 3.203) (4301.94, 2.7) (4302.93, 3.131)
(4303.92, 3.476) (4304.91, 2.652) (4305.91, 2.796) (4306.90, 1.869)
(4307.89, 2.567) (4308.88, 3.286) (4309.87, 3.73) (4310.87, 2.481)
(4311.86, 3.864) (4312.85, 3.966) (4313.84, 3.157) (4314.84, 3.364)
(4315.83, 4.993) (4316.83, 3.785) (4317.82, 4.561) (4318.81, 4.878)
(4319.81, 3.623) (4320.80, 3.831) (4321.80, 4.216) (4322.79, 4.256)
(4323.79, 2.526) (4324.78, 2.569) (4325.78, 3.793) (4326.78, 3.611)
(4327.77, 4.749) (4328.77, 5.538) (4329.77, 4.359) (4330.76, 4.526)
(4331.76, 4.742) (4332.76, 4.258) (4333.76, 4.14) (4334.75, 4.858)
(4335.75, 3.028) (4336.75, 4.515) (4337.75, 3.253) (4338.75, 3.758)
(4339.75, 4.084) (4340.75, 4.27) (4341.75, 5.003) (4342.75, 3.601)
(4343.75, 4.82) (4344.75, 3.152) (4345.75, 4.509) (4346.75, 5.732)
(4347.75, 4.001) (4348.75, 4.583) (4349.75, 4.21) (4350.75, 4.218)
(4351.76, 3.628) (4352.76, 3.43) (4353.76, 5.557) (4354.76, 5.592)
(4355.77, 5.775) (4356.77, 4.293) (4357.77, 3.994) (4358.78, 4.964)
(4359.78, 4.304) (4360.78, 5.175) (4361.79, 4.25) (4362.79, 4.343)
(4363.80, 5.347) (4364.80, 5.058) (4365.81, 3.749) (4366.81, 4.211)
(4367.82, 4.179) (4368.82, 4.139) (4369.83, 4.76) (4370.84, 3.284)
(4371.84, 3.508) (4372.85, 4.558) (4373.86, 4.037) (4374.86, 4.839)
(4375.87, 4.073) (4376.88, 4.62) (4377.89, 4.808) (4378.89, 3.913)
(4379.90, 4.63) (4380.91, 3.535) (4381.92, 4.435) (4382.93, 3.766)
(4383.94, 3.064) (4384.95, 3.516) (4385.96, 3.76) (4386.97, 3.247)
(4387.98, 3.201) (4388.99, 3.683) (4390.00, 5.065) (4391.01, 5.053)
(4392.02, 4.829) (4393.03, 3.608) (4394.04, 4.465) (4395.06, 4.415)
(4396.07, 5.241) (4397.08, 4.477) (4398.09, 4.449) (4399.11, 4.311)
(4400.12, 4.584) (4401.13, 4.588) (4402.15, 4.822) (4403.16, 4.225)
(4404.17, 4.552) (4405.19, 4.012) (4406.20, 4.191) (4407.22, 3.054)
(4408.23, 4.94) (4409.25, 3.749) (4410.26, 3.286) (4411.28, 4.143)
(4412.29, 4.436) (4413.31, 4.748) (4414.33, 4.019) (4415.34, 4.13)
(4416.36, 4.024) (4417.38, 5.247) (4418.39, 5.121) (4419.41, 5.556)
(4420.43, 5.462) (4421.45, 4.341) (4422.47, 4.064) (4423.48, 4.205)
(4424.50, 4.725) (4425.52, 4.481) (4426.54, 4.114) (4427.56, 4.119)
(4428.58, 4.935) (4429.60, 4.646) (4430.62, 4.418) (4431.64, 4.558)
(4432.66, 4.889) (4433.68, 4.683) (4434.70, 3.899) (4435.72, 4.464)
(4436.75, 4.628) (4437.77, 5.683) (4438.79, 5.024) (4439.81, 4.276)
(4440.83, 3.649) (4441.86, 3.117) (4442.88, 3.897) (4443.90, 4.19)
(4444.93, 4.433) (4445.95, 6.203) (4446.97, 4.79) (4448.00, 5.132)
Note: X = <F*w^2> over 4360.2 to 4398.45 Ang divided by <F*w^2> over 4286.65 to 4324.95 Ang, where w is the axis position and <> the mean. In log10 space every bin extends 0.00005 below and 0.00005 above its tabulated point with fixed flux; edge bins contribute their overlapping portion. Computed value 1.26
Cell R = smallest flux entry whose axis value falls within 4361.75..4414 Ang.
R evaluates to 3.054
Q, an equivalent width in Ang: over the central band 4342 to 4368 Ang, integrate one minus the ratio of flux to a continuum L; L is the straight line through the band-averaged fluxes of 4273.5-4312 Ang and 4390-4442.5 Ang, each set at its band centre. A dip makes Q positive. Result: -3.3 Ang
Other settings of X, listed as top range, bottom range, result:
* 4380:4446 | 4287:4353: 1.19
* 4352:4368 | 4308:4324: 1.25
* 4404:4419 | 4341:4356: 0.97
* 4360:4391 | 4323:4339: 1.06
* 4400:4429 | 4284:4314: 1.39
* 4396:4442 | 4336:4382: 1.05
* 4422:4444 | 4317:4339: 1.13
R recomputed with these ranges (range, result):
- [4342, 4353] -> 3.152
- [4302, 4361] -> 1.869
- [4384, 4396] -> 3.201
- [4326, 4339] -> 3.028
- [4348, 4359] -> 3.43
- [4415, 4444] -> 3.117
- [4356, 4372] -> 3.284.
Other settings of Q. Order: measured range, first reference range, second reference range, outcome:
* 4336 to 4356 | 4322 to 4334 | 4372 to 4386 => -1.23 Ang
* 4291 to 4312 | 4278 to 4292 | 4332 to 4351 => 3.77 Ang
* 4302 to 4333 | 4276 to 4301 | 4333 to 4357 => 2.75 Ang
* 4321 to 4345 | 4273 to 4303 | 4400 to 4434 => -0.74 Ang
